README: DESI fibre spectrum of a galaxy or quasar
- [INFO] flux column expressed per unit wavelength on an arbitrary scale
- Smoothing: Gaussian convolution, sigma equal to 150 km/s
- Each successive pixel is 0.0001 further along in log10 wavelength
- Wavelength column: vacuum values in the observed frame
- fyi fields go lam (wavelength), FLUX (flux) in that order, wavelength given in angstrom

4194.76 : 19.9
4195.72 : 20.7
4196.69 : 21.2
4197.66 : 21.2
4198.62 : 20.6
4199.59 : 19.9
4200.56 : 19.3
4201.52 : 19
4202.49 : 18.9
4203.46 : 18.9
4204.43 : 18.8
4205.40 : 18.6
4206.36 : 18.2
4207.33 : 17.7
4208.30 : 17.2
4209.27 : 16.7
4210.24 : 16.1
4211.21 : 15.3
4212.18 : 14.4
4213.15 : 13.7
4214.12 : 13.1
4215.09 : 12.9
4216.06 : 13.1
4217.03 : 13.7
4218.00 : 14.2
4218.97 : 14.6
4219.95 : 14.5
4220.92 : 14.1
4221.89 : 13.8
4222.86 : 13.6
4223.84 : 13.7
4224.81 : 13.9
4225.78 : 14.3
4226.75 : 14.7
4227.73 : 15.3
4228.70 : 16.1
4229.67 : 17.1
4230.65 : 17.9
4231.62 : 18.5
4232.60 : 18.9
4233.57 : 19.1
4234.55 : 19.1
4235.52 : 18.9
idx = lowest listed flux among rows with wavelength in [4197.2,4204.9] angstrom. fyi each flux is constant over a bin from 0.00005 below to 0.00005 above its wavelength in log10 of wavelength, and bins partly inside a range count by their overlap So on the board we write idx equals 18.8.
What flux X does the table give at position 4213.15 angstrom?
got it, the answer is 13.7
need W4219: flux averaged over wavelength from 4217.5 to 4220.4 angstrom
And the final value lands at 14.4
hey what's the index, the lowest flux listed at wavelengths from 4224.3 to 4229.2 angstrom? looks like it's 13.9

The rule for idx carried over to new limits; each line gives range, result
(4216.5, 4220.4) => 13.7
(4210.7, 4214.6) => 13.1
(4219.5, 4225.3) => 13.6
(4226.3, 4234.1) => 14.7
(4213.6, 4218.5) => 12.9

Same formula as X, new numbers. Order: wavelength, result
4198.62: 20.6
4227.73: 15.3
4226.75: 14.7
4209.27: 16.7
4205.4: 18.6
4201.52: 19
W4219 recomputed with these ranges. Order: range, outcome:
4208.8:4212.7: 15.6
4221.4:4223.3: 13.7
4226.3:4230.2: 15.8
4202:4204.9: 18.8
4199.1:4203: 19.3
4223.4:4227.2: 14.2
